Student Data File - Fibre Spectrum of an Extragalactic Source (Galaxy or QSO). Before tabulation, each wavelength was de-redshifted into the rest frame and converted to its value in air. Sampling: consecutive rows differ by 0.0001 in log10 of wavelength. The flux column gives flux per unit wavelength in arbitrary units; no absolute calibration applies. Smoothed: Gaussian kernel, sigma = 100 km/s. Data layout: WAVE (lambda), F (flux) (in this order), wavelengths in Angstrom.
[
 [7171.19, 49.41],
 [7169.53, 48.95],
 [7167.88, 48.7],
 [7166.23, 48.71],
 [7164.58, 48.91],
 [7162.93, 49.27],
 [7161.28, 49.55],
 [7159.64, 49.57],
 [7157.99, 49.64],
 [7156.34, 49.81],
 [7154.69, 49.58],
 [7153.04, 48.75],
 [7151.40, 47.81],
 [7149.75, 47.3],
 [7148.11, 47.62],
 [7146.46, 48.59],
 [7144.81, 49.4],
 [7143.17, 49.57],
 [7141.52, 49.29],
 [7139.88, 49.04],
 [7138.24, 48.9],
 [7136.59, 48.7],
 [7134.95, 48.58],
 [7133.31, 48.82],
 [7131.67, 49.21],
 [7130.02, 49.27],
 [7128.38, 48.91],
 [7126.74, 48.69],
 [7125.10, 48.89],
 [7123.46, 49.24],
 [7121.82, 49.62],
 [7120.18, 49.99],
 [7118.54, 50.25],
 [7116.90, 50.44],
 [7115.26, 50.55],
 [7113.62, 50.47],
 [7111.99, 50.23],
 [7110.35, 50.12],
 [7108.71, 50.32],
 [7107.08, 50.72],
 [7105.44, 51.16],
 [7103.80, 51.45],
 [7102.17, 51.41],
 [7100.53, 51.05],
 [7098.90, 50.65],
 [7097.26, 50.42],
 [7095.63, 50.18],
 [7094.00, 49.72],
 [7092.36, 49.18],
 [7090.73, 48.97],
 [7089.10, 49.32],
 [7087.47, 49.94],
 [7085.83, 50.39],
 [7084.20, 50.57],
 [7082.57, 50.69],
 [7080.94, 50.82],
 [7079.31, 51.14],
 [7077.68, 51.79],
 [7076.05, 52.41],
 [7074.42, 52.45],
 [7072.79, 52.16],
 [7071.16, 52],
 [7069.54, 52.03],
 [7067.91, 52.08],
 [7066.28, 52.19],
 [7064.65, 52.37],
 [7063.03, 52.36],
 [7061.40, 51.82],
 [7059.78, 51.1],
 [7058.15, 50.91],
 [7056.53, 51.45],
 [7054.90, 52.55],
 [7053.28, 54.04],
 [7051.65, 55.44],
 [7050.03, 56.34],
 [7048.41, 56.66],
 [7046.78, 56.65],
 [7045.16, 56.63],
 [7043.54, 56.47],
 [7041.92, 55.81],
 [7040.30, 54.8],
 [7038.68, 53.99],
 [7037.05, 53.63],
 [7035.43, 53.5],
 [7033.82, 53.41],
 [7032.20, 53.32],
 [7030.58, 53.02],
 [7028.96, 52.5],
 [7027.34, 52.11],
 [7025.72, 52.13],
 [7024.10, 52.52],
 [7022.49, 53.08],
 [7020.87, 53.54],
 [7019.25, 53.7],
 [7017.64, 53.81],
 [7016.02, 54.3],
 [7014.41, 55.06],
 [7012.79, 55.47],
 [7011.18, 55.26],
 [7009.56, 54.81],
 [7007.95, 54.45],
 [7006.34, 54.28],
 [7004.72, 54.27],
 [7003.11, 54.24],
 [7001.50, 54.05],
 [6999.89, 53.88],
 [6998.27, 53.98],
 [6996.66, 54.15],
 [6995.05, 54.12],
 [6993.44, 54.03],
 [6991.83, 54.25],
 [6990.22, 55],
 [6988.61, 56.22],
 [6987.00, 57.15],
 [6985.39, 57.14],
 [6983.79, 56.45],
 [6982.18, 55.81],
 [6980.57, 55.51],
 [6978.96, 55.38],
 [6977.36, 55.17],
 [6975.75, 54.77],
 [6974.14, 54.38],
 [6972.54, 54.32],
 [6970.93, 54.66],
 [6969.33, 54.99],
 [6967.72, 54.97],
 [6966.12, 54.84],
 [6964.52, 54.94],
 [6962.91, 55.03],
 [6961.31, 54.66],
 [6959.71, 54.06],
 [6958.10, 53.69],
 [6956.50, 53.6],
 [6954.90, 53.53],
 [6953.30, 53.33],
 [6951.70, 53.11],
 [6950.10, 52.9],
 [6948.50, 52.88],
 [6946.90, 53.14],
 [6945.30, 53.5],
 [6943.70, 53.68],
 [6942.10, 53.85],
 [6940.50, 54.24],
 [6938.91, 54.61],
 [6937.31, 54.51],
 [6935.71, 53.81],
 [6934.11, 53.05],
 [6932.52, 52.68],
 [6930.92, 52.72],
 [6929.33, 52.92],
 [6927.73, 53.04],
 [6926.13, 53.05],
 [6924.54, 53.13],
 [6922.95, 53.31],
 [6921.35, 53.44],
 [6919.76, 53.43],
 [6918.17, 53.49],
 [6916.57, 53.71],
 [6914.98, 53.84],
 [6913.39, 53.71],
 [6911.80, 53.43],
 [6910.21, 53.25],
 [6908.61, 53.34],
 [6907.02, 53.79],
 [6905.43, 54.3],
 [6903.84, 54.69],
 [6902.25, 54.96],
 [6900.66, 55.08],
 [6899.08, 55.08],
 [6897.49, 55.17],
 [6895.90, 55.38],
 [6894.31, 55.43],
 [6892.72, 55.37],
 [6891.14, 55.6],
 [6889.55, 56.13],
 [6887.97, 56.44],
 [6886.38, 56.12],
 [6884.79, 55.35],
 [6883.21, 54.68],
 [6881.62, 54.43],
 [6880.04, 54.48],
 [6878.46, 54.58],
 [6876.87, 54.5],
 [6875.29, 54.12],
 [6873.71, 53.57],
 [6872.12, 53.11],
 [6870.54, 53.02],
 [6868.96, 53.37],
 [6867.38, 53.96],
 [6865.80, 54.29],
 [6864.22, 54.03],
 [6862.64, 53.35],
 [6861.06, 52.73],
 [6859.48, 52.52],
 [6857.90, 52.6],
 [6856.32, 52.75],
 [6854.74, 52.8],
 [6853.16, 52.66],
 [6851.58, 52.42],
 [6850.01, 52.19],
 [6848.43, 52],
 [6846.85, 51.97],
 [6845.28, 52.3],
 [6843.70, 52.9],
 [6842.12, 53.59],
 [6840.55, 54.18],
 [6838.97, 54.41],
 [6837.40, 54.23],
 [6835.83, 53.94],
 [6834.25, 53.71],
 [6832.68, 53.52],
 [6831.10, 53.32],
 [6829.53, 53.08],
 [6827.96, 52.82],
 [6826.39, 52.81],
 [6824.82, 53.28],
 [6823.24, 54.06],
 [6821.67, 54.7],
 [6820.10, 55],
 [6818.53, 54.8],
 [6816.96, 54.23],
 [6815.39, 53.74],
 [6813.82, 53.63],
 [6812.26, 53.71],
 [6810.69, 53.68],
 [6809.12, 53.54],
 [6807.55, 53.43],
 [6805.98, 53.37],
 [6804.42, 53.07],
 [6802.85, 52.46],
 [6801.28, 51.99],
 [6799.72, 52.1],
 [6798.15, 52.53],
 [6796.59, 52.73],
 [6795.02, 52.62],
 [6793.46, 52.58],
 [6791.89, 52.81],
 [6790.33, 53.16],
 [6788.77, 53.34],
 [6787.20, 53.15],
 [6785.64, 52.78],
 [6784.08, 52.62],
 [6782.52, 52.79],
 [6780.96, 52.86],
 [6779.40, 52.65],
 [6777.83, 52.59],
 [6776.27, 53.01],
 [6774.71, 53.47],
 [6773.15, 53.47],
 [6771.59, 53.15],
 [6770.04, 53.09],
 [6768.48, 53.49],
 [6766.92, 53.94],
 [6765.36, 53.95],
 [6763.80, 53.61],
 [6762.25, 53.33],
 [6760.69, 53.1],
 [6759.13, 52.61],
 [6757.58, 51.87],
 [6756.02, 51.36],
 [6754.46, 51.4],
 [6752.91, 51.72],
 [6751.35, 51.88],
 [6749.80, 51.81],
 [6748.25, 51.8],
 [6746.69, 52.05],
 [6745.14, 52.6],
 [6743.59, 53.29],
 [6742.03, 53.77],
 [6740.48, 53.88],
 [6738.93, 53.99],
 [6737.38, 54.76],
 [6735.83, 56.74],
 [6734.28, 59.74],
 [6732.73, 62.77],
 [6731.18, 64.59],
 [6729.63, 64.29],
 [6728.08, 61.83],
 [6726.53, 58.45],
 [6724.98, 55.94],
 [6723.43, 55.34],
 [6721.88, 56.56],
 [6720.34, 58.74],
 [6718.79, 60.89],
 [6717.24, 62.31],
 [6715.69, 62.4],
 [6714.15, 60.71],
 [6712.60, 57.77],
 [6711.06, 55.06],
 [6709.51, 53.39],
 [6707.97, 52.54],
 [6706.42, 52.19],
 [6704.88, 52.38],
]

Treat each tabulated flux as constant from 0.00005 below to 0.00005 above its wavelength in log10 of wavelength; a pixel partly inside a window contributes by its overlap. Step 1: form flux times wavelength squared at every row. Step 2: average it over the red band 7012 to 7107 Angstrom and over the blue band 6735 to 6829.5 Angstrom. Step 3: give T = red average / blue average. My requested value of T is 1.1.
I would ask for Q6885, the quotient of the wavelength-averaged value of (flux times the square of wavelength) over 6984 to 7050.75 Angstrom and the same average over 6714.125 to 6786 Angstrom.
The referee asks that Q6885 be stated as 1.07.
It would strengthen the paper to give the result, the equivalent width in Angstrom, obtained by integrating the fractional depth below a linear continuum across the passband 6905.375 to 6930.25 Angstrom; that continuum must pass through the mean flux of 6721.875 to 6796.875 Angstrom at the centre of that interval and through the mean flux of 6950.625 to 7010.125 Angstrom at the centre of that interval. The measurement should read 0.5 Angstrom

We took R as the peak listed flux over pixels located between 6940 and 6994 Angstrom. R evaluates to 57.15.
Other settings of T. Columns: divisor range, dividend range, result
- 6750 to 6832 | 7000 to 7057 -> 1.09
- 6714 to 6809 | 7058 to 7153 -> 1.02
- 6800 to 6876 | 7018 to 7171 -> 1.03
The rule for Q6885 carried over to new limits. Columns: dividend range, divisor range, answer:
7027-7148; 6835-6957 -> 1.01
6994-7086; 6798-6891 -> 1.05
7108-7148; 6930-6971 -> 0.96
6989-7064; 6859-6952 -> 1.04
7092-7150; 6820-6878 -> 1.01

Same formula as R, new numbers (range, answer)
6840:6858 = 54.18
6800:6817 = 54.23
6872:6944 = 56.44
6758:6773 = 53.95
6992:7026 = 55.47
